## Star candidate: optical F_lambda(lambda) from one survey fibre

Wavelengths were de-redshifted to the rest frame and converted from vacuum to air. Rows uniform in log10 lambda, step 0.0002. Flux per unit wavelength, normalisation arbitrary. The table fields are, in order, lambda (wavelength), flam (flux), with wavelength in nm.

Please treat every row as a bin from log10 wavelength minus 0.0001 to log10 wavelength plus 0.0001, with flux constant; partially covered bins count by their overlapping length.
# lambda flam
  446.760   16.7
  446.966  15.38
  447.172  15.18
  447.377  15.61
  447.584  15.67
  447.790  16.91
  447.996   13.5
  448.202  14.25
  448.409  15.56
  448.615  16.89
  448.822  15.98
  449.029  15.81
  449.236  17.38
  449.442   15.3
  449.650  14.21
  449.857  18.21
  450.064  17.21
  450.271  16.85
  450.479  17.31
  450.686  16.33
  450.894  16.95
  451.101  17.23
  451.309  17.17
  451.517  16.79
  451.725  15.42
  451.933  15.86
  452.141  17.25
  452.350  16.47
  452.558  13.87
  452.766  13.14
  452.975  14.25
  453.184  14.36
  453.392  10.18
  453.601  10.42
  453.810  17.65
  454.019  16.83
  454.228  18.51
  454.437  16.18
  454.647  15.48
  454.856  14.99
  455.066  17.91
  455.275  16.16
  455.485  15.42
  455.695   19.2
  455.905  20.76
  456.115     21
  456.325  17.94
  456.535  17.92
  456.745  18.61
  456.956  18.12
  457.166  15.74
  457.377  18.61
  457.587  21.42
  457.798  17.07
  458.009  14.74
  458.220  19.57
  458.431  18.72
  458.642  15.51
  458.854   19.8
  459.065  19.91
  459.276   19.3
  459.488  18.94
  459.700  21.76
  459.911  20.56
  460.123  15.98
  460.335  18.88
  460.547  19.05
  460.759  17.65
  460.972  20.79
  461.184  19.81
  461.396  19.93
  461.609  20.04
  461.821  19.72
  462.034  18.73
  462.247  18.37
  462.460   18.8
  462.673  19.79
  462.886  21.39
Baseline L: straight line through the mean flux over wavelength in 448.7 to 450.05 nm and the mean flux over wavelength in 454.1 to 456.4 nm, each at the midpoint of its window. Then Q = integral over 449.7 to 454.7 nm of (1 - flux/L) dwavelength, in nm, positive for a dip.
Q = 0.31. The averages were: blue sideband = 16.2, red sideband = 17.6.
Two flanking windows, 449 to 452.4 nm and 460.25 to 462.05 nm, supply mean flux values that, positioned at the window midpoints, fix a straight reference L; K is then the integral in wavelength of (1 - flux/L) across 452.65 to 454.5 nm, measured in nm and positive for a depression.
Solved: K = 0.30 nm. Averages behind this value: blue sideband 16.6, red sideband 19.4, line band 14.6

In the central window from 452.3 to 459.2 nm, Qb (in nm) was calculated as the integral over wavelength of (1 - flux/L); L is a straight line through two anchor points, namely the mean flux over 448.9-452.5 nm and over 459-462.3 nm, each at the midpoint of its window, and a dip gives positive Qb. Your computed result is 0.43 nm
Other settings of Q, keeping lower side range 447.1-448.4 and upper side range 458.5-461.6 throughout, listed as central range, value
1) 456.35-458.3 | 0.03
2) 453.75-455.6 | 0.09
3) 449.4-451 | -0.06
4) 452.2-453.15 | 0.13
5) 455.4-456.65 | -0.06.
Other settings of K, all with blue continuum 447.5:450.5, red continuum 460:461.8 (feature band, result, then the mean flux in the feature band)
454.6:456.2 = 0.00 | 17.7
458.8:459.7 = -0.05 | 19.7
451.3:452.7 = 0.07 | 16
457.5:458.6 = 0.01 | 18.1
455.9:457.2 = -0.04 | 18.6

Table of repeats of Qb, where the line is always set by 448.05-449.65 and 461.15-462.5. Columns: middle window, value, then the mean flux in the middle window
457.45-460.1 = -0.05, 18.8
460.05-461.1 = 0.02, 18.6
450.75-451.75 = -0.03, 16.8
